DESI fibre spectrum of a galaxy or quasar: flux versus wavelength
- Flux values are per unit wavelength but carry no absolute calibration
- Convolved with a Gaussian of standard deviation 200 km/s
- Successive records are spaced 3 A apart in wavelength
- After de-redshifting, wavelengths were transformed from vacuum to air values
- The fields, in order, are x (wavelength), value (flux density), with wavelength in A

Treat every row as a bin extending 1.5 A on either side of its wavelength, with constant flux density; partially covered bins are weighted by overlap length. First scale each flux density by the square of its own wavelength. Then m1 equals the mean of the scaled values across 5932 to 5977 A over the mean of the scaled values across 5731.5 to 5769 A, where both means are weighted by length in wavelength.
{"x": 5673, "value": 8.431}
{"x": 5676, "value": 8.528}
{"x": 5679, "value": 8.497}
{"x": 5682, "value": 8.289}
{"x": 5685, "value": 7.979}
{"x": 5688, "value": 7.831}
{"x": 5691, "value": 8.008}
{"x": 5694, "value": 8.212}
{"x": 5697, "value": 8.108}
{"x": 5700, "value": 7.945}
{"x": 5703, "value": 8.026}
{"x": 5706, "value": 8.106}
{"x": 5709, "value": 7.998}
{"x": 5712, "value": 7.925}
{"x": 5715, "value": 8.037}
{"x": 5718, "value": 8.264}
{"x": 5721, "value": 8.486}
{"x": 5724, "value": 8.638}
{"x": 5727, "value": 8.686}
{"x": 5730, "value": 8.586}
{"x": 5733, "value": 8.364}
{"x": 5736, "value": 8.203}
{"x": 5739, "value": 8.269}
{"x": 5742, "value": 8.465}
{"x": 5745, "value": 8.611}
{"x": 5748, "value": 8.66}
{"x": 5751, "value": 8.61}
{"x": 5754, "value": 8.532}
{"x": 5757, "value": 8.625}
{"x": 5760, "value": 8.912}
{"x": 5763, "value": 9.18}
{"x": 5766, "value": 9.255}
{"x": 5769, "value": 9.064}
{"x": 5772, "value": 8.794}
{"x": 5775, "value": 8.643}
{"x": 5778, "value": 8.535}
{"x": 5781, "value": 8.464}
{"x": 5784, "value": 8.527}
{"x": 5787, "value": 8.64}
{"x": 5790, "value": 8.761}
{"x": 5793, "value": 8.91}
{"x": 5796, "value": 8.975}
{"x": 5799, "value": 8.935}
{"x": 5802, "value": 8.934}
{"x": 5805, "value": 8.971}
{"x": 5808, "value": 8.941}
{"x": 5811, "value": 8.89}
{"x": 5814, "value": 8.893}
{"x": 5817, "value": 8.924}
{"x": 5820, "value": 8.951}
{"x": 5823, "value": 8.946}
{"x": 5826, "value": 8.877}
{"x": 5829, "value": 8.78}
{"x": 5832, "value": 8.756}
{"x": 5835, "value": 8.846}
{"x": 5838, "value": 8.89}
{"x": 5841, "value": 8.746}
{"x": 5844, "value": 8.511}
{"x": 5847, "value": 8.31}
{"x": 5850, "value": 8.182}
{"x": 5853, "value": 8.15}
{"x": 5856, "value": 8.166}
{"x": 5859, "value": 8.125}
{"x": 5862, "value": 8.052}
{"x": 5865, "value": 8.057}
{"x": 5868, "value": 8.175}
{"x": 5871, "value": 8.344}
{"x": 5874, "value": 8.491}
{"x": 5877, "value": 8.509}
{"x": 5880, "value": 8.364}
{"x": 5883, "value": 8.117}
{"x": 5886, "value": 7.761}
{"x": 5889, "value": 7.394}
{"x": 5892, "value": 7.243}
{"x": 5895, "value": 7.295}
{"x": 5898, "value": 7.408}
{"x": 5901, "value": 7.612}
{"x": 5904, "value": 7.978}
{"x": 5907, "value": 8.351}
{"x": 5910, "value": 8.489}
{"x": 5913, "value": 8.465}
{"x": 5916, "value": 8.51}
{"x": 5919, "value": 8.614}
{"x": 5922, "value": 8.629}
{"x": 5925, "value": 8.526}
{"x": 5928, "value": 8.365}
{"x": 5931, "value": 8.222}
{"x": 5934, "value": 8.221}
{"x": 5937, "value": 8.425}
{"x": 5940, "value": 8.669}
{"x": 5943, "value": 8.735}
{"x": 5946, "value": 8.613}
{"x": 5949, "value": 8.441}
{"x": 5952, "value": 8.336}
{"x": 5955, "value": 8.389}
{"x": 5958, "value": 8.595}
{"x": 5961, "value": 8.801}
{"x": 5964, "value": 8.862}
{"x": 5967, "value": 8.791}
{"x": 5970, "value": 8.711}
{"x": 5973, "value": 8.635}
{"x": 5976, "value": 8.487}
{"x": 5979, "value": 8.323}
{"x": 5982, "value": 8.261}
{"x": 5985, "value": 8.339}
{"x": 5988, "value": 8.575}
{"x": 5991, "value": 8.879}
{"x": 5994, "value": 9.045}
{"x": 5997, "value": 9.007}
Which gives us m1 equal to 1.1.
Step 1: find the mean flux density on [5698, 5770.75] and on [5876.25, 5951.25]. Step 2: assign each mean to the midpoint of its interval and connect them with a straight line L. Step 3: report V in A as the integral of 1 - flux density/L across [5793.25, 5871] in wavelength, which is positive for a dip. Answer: -2.93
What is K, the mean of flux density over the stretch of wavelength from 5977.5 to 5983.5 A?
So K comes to 8.29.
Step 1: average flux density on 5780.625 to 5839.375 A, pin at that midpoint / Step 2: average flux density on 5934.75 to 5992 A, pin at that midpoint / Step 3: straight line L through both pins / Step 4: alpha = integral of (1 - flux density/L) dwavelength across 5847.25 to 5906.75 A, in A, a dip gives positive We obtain 5.0 A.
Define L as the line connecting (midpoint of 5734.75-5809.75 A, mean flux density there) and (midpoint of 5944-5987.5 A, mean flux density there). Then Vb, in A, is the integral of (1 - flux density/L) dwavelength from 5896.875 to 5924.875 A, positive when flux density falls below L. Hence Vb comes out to 1.1 A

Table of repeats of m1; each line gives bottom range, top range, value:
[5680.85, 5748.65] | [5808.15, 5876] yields 1.08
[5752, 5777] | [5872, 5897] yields 0.93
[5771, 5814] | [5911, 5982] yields 1.02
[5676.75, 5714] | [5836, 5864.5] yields 1.09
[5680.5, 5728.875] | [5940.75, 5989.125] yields 1.15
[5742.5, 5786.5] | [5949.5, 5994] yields 1.05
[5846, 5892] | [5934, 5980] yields 1.09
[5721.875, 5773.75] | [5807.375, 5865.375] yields 1.02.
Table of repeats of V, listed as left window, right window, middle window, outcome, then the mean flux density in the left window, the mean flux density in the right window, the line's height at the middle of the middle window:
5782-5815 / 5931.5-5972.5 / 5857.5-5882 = 1.3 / 8.85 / 8.58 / 8.72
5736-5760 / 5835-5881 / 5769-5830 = -2.7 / 8.54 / 8.35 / 8.45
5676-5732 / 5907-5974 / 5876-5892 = 1.0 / 8.21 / 8.54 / 8.46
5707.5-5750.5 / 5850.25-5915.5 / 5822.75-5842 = -1.6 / 8.38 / 8.04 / 8.15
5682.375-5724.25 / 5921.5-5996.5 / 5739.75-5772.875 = -2.4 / 8.1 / 8.56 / 8.2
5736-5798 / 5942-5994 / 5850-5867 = 1.1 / 8.71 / 8.59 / 8.65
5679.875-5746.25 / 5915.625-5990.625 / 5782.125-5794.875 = -0.6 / 8.23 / 8.53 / 8.32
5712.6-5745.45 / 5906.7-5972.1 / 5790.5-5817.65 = -1.5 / 8.4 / 8.54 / 8.45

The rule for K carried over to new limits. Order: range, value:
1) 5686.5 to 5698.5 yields 8.04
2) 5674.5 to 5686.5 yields 8.32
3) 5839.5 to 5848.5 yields 8.52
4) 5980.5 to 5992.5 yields 8.51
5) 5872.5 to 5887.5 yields 8.25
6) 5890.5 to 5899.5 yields 7.32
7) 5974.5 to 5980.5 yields 8.4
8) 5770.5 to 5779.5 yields 8.66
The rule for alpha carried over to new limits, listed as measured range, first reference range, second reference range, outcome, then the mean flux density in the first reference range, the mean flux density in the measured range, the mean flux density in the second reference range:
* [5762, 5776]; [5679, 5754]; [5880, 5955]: -1.3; 8.27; 8.99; 8.19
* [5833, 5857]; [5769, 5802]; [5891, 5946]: 0.1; 8.74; 8.49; 8.23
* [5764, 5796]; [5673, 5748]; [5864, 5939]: -2.2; 8.26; 8.78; 8.15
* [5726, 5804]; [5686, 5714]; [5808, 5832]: -1.9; 8.02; 8.7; 8.89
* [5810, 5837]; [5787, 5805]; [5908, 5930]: -0.2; 8.89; 8.87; 8.5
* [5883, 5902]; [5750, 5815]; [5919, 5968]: 2.5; 8.82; 7.5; 8.54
